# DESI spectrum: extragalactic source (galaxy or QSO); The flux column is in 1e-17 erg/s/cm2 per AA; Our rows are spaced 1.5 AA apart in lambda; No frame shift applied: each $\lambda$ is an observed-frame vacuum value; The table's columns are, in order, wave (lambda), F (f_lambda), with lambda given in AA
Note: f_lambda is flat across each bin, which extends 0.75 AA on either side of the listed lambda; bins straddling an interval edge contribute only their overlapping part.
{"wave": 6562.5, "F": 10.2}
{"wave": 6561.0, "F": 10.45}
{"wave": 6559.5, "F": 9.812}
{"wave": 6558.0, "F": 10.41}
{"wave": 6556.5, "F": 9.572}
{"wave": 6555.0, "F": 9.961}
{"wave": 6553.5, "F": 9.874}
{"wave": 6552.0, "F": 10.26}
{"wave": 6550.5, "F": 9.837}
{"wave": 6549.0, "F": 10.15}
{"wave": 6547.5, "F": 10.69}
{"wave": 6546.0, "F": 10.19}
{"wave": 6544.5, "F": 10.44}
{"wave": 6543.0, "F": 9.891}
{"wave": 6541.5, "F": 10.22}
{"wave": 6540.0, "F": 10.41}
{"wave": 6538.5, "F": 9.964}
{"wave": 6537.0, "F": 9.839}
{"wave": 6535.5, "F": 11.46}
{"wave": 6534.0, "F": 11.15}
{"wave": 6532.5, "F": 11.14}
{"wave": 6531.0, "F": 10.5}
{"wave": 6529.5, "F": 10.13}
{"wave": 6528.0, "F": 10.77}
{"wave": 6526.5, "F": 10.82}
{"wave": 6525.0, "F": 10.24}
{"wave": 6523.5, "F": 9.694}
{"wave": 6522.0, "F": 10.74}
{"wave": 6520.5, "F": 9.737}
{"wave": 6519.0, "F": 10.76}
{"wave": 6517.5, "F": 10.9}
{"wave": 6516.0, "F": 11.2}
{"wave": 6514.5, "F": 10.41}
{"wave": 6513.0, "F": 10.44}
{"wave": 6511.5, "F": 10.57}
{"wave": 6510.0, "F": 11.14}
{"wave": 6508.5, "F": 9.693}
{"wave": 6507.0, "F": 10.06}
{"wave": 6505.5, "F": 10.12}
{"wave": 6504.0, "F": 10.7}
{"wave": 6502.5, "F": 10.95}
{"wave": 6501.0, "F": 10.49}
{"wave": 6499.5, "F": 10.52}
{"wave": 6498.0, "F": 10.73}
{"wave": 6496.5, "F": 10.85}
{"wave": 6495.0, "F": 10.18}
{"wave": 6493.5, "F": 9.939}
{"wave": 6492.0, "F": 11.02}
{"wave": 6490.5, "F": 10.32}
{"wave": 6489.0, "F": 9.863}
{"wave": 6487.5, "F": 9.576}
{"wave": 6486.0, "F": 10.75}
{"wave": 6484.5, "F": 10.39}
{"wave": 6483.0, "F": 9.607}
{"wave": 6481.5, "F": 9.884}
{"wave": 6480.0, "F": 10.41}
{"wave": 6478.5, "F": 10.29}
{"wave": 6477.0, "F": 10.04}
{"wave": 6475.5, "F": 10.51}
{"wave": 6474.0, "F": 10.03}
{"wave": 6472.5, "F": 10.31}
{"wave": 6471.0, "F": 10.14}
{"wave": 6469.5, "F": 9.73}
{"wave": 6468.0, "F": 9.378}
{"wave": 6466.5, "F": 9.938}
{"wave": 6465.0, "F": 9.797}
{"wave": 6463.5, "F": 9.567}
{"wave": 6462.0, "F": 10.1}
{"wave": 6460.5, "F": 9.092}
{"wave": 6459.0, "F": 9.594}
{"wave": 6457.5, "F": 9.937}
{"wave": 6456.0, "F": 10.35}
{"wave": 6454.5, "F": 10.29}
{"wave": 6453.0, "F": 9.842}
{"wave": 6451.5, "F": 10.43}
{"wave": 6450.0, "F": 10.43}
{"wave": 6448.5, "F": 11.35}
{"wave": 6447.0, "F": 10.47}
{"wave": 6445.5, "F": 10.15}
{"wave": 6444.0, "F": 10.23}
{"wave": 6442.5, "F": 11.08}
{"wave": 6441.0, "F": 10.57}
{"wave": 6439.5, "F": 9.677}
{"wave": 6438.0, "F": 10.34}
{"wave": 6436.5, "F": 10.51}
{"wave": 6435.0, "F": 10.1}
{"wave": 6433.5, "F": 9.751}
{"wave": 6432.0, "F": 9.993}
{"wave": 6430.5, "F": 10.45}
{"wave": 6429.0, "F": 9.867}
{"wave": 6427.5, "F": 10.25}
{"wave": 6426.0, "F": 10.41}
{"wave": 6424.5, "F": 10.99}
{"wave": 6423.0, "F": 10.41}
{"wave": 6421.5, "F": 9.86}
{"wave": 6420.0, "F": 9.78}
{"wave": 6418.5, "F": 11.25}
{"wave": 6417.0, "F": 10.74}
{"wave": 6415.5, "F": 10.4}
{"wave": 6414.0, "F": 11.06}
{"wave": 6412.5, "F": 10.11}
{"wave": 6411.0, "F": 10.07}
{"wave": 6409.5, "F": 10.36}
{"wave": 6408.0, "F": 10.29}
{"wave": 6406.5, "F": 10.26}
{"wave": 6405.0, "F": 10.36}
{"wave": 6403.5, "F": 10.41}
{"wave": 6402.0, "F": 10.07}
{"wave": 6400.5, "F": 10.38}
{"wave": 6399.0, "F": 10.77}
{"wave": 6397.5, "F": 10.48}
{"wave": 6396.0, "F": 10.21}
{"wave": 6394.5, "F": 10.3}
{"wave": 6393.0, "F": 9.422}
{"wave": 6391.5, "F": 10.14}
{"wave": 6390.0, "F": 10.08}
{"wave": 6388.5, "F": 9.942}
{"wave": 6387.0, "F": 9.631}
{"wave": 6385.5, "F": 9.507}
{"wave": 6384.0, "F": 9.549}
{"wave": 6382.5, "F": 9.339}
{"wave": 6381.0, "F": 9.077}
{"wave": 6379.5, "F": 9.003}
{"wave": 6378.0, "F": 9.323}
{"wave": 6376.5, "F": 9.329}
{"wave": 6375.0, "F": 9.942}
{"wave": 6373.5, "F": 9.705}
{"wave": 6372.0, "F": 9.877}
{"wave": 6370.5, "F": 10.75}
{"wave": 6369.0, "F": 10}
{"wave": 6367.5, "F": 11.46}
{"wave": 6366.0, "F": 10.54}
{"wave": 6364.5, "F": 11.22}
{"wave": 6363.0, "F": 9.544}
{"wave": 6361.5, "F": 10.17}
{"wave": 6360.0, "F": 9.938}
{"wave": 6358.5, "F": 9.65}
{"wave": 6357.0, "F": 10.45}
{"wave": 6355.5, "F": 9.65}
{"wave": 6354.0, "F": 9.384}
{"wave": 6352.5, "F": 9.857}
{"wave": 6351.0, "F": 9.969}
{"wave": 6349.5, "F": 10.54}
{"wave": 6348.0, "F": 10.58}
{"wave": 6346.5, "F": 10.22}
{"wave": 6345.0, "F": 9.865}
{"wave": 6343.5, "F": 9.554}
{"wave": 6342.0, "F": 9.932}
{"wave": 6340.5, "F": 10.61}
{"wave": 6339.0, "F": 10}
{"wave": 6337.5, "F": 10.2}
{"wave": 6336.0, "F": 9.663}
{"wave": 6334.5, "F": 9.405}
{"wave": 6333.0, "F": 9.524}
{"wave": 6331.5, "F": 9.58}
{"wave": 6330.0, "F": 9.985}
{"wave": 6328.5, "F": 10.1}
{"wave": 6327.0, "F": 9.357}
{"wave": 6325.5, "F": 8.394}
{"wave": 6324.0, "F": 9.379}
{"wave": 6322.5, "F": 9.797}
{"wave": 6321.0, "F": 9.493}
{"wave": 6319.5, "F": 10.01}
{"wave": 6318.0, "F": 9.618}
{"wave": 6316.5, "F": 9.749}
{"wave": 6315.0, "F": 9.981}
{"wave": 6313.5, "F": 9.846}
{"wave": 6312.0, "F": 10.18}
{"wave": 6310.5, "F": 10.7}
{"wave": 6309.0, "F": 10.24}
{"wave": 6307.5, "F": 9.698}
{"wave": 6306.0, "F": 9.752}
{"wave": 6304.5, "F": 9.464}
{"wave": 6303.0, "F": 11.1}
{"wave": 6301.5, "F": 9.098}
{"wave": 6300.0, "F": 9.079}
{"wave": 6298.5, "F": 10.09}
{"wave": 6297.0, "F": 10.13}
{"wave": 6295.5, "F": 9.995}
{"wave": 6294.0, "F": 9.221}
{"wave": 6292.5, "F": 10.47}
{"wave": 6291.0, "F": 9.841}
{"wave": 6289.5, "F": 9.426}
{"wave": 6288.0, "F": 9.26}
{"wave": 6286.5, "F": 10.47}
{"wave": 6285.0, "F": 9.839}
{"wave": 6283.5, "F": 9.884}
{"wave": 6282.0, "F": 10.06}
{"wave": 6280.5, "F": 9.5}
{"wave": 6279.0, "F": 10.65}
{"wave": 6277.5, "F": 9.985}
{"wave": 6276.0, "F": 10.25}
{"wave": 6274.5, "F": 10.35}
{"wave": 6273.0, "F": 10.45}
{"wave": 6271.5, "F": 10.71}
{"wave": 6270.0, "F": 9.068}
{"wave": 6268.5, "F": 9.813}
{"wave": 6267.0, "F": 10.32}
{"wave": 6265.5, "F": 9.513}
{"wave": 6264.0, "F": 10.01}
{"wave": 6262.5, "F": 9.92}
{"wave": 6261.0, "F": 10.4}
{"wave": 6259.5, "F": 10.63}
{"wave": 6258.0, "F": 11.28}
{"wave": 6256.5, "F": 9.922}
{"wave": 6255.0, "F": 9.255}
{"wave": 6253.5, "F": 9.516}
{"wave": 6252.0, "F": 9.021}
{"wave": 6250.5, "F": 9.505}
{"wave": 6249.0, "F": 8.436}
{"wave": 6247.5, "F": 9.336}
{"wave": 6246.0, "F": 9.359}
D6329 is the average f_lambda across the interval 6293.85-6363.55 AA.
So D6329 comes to 9.85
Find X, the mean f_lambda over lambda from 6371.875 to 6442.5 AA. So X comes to 10.1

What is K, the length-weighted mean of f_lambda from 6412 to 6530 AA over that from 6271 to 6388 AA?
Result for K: 1.04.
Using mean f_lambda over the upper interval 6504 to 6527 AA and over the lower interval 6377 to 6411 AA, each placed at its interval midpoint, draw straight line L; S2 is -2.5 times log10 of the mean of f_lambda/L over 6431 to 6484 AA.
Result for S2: 0.01 mag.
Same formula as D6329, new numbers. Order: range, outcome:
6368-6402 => 9.87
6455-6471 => 9.78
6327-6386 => 9.92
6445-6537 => 10.3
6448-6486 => 10.1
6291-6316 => 9.94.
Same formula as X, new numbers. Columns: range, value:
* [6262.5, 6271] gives 9.79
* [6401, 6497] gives 10.2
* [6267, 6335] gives 9.85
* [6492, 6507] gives 10.5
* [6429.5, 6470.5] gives 10.1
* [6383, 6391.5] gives 9.77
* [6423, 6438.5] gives 10.3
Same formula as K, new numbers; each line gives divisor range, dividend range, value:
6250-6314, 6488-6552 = 1.05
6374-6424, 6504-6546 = 1.04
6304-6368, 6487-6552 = 1.05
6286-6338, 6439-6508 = 1.04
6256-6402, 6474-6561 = 1.04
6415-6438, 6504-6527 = 1.01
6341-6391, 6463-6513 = 1.03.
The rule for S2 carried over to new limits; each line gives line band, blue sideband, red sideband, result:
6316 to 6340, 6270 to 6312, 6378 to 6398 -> 0.03 mag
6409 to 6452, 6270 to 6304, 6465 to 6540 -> -0.02 mag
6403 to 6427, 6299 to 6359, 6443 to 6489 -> -0.05 mag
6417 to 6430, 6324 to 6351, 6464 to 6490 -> -0.04 mag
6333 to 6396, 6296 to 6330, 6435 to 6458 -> 0.01 mag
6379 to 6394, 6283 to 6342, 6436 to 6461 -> 0.05 mag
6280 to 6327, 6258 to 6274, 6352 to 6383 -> 0.03 mag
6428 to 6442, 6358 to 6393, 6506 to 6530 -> 0.00 mag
